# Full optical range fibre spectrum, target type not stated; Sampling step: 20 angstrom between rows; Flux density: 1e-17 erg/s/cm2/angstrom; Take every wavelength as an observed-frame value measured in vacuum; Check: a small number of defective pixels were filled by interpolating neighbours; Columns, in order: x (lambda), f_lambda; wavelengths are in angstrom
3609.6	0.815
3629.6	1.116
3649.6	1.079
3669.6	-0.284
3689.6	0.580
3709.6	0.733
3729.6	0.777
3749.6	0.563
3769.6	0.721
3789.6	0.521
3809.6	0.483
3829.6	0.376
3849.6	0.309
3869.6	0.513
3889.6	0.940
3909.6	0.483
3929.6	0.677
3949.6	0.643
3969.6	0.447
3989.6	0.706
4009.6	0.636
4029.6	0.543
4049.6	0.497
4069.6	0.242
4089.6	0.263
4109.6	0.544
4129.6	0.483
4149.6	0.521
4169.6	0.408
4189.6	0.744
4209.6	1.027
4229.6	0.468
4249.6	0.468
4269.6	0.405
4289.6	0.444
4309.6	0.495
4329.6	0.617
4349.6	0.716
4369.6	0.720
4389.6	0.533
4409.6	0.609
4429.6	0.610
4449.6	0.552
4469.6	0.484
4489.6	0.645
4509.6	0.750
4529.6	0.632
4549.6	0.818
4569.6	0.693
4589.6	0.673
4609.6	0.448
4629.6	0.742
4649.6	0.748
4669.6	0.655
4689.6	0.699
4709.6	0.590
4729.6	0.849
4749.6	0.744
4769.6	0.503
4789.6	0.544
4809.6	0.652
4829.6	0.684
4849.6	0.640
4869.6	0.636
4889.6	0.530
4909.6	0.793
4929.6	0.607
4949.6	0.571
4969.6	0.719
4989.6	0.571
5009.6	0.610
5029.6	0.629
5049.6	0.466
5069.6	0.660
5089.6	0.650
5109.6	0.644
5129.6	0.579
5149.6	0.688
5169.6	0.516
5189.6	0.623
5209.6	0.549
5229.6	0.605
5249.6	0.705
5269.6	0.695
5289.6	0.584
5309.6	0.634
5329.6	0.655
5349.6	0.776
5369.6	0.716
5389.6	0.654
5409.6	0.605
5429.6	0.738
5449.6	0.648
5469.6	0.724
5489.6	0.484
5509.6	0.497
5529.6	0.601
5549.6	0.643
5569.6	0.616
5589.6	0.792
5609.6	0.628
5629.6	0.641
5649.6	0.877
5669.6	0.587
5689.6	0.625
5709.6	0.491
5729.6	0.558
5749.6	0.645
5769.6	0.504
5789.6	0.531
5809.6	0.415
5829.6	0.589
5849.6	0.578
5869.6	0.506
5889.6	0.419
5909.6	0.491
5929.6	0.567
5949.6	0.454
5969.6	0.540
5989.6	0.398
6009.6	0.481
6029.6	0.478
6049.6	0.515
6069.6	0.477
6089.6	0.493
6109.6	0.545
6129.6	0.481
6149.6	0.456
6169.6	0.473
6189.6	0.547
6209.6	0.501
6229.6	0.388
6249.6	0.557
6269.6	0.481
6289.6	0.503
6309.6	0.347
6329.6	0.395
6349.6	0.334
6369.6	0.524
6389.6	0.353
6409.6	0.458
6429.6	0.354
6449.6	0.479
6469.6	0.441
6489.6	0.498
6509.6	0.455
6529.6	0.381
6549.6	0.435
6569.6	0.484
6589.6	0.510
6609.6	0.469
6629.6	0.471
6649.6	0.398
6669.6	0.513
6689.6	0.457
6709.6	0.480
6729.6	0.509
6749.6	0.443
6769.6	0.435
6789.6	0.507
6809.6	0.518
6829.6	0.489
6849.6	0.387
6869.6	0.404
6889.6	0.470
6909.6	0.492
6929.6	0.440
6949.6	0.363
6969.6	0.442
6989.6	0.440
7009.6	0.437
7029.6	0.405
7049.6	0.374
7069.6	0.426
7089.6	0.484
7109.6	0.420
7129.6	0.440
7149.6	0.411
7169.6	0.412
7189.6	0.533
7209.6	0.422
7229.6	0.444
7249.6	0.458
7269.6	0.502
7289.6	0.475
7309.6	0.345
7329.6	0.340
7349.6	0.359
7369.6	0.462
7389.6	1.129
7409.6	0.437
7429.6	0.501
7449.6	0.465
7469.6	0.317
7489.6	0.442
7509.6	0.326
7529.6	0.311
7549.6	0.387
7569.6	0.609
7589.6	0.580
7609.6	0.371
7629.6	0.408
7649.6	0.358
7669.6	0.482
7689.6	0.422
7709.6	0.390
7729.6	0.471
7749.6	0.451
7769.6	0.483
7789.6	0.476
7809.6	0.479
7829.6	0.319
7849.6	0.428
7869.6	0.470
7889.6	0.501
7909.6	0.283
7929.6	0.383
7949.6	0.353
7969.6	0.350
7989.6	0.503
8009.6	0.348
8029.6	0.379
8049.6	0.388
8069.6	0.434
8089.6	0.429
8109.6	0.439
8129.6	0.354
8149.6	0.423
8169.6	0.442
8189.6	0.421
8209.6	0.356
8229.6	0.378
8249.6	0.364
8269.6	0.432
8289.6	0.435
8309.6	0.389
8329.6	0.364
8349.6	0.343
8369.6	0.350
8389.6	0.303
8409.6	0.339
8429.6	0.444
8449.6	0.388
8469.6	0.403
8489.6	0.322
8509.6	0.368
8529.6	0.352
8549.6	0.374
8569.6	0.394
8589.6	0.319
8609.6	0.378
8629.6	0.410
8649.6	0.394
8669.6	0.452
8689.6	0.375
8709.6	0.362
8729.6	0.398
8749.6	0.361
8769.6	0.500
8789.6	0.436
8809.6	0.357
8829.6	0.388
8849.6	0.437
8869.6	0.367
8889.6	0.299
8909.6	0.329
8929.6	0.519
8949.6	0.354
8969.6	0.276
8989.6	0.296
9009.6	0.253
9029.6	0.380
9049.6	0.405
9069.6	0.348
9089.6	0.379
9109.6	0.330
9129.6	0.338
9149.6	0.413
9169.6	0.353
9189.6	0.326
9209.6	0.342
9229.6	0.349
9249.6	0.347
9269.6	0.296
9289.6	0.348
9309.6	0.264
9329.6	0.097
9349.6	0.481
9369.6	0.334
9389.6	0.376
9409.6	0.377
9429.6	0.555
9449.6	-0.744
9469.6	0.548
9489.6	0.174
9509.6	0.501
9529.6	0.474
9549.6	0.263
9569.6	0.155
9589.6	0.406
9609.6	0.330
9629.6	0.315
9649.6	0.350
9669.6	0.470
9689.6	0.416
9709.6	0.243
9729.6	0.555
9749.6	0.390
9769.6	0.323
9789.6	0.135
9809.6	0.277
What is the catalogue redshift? 0.127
